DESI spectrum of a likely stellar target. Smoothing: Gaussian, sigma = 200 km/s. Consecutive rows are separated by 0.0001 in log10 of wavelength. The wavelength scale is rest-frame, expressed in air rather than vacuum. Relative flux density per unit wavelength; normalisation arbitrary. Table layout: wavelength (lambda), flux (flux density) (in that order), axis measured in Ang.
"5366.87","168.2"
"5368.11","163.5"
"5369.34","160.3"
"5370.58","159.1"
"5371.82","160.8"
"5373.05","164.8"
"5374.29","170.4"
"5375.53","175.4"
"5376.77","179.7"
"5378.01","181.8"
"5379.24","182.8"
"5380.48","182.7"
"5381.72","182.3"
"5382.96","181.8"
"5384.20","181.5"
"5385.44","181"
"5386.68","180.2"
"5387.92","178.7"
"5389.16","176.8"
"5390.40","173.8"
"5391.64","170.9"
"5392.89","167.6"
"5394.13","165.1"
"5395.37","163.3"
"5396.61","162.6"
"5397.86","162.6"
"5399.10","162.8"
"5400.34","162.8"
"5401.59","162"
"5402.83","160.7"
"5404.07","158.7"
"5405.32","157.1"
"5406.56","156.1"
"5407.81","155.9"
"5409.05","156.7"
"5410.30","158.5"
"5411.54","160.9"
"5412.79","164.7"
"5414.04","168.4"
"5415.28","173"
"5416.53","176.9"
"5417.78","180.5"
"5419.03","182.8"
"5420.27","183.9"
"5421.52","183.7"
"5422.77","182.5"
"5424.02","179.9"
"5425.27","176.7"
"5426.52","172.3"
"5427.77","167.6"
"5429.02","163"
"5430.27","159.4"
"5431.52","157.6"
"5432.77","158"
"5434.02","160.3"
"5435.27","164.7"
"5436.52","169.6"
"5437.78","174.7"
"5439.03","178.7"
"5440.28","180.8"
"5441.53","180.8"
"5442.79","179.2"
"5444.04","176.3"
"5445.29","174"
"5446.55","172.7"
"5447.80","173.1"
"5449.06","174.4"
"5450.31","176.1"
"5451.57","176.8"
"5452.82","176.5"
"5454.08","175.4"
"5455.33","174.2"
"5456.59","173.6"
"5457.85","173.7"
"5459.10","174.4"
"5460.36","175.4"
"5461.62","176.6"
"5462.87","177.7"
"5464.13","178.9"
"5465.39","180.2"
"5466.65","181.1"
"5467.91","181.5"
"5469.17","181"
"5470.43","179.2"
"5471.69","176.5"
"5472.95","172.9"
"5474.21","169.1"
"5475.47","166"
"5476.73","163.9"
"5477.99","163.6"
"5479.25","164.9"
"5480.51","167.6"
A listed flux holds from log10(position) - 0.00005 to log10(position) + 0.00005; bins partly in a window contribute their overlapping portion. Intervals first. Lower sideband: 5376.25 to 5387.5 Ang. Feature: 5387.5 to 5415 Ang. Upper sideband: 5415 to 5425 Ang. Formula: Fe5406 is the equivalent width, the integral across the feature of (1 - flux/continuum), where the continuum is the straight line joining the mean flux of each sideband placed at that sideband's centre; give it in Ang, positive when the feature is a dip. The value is 2.6 Ang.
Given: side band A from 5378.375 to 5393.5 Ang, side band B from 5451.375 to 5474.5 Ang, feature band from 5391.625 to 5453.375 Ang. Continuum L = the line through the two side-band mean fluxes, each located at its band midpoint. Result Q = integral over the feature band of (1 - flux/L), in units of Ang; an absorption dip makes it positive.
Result 2.9 Ang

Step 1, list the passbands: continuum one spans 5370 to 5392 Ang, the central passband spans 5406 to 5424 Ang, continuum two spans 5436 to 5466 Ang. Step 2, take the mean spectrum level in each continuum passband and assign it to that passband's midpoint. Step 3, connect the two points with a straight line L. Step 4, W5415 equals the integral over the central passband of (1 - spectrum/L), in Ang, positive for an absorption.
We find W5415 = 0.5 Ang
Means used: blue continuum 176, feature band 171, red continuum 176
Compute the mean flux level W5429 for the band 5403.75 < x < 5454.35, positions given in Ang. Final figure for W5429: 171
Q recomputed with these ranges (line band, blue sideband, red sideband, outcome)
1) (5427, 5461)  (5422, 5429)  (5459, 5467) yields 0.8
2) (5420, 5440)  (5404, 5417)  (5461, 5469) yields -0.3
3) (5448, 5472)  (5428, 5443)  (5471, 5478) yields -1.1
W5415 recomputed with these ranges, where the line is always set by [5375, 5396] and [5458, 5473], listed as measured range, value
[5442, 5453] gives 0.1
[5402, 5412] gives 1.1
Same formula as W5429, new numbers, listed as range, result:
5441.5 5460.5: 175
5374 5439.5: 170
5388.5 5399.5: 167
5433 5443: 173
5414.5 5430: 176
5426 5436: 163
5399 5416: 161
